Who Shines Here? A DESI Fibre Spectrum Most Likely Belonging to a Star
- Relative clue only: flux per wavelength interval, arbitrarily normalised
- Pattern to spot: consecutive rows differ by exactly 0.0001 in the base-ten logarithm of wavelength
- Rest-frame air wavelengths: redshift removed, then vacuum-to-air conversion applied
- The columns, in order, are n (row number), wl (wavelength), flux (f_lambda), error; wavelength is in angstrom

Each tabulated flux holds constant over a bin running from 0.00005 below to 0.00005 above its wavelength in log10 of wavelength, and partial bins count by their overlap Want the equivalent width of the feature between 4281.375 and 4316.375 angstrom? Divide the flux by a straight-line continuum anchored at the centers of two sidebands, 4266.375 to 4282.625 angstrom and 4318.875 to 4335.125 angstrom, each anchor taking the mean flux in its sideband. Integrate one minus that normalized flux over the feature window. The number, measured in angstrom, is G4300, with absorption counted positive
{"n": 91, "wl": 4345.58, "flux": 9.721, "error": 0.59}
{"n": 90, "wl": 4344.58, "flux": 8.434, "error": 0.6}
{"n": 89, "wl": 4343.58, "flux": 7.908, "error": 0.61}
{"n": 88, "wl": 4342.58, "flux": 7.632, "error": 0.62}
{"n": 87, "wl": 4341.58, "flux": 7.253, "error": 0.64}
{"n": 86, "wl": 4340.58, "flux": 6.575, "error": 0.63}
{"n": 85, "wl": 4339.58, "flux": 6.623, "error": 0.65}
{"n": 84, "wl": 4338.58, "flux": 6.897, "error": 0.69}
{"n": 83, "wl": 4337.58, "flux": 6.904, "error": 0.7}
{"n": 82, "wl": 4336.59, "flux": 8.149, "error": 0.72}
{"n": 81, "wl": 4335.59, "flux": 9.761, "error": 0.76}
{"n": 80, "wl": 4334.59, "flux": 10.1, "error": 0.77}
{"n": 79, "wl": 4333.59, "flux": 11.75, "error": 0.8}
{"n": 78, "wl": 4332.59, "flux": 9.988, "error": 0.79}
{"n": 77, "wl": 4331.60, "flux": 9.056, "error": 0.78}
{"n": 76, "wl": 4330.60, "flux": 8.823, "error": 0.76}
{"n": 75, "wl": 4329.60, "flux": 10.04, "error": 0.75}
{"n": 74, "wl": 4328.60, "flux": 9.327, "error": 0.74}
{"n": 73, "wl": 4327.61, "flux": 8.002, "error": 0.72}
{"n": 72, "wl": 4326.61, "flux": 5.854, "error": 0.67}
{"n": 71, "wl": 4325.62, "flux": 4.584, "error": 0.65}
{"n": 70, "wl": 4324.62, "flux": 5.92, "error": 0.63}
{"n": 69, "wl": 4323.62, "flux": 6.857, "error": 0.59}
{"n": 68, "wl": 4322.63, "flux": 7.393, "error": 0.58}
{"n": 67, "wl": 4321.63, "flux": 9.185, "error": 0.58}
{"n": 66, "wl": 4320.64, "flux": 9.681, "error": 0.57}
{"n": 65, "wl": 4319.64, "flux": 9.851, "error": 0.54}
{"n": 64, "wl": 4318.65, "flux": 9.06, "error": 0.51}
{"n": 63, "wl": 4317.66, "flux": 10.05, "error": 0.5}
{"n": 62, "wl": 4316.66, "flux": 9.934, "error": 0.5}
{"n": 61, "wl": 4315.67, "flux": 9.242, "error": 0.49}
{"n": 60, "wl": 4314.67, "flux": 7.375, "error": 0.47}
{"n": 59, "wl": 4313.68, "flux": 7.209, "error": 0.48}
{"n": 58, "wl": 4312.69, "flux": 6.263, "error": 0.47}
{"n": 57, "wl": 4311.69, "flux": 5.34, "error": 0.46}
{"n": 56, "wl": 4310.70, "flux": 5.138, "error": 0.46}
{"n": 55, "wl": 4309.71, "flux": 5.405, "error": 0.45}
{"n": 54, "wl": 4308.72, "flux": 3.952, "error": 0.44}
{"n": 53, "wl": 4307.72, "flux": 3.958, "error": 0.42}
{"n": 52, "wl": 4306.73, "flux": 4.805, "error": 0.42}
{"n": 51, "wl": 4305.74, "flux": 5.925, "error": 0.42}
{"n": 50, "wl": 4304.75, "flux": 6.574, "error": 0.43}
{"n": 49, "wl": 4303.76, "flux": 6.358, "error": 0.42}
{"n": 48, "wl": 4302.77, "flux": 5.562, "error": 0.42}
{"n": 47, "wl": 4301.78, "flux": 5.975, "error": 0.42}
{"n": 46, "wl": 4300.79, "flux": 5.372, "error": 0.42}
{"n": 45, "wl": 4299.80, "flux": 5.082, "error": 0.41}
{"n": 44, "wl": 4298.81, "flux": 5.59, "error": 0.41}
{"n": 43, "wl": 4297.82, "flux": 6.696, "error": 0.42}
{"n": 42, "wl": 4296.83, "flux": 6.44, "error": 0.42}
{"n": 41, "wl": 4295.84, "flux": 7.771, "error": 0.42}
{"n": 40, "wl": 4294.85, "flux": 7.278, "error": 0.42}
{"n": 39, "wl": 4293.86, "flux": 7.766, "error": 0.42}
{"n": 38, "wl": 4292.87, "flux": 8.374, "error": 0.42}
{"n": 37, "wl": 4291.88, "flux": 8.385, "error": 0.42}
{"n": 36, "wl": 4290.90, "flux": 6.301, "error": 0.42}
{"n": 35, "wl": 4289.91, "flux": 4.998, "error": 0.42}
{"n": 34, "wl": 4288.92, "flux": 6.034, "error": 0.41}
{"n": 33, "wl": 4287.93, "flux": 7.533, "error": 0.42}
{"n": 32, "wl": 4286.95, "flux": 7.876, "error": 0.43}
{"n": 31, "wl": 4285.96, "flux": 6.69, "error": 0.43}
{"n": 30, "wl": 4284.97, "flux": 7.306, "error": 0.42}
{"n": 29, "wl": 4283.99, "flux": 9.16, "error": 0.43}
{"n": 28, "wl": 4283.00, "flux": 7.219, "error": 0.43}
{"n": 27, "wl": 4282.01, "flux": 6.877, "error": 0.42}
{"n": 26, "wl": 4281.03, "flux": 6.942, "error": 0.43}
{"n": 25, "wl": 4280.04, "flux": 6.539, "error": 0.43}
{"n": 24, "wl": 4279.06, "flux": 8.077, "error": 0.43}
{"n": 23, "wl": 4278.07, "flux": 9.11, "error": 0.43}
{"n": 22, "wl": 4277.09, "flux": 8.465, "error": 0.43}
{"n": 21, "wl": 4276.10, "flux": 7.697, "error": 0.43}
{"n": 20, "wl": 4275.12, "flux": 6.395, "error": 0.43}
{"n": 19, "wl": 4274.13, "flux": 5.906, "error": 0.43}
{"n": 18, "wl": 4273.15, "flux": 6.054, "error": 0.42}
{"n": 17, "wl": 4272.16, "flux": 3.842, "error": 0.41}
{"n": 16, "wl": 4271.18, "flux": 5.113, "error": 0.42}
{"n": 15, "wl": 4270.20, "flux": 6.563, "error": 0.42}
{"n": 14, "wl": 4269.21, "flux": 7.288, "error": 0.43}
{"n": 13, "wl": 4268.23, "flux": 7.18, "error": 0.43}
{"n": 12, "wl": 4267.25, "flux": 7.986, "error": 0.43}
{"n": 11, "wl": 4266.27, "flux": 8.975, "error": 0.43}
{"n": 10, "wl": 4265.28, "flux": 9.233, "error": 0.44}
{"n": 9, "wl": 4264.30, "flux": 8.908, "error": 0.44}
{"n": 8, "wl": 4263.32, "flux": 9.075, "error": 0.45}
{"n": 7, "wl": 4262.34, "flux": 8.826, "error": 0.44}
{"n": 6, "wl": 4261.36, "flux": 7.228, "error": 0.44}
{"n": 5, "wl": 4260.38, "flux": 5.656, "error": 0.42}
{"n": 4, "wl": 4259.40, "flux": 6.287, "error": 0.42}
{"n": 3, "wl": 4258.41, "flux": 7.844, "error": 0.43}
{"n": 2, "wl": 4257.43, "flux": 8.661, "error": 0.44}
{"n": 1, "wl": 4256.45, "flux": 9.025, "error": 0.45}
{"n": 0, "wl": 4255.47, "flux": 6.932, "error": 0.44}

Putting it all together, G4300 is 5.1 angstrom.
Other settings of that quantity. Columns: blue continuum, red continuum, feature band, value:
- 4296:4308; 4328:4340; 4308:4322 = -0.9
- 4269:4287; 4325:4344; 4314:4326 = -0.7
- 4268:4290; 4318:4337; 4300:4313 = 4.1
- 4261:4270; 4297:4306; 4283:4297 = -1.3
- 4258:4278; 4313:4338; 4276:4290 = 0.3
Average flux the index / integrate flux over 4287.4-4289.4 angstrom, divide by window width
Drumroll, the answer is 6.83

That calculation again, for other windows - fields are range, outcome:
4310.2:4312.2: 5.24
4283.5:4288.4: 7.72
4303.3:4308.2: 5.53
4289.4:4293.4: 7.02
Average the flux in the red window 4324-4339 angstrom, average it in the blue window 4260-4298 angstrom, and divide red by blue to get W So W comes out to 1.14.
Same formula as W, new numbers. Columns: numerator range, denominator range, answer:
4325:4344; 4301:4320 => 1.22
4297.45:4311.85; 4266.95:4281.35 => 0.79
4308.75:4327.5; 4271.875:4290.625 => 1.05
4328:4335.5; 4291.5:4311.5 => 1.61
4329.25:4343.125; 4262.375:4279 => 1.15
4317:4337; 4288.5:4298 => 1.24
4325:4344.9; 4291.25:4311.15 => 1.33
